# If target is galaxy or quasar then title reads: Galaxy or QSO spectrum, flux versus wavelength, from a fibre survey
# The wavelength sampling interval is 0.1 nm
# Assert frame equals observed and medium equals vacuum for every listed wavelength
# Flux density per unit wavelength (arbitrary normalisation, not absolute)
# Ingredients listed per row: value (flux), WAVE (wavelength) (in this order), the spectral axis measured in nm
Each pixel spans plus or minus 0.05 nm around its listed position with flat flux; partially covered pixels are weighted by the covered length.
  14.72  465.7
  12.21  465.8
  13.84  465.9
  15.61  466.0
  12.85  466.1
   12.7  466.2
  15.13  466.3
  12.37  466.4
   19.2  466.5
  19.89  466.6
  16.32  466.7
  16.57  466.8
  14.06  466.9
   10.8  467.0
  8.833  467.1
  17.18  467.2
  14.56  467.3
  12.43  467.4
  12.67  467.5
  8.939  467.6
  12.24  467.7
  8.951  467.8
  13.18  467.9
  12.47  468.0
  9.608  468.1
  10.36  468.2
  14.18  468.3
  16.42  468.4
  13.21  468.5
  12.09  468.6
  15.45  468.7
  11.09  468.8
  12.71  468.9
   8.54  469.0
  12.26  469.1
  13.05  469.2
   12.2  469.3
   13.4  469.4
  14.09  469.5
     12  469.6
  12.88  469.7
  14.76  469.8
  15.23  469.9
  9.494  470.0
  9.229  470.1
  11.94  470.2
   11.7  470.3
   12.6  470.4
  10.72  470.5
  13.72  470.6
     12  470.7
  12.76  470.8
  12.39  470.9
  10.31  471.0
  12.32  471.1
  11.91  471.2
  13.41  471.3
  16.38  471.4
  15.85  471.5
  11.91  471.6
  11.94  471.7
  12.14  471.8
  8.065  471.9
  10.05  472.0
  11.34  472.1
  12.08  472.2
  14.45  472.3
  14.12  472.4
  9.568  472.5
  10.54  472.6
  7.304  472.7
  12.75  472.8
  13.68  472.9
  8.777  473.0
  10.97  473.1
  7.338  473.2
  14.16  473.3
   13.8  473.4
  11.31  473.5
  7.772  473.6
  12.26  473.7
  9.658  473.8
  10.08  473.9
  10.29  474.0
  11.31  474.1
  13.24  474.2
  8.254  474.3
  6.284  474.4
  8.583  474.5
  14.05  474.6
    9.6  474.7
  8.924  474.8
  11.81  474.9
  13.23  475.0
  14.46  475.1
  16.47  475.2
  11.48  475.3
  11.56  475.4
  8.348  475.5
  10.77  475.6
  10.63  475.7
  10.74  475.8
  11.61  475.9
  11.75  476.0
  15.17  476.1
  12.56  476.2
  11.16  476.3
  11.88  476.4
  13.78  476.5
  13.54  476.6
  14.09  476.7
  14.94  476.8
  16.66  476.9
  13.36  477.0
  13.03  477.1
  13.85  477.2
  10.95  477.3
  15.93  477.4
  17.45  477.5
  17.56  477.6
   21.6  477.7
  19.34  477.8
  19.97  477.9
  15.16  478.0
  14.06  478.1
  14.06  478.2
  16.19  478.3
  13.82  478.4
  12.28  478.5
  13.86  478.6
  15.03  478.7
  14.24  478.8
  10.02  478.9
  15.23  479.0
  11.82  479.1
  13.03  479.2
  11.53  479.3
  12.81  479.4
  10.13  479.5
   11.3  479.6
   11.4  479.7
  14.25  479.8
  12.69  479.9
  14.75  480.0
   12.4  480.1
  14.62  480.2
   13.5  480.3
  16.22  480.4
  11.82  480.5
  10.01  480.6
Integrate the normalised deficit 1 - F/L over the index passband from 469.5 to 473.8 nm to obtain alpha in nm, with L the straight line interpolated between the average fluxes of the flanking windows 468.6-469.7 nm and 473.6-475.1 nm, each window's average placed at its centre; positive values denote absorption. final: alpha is -0.11 nm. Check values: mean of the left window 12.5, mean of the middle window 11.9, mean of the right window 10.6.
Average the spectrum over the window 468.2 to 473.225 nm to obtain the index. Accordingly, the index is 12.2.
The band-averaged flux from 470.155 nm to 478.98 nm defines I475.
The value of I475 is 12.5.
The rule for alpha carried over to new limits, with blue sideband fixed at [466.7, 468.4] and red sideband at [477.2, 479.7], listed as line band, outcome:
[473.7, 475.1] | 0.32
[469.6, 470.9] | 0.08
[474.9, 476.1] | 0.16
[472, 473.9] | 0.33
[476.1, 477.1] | 0.03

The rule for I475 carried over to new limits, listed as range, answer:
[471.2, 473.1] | 11.9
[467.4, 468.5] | 12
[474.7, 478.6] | 13.7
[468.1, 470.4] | 12.5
